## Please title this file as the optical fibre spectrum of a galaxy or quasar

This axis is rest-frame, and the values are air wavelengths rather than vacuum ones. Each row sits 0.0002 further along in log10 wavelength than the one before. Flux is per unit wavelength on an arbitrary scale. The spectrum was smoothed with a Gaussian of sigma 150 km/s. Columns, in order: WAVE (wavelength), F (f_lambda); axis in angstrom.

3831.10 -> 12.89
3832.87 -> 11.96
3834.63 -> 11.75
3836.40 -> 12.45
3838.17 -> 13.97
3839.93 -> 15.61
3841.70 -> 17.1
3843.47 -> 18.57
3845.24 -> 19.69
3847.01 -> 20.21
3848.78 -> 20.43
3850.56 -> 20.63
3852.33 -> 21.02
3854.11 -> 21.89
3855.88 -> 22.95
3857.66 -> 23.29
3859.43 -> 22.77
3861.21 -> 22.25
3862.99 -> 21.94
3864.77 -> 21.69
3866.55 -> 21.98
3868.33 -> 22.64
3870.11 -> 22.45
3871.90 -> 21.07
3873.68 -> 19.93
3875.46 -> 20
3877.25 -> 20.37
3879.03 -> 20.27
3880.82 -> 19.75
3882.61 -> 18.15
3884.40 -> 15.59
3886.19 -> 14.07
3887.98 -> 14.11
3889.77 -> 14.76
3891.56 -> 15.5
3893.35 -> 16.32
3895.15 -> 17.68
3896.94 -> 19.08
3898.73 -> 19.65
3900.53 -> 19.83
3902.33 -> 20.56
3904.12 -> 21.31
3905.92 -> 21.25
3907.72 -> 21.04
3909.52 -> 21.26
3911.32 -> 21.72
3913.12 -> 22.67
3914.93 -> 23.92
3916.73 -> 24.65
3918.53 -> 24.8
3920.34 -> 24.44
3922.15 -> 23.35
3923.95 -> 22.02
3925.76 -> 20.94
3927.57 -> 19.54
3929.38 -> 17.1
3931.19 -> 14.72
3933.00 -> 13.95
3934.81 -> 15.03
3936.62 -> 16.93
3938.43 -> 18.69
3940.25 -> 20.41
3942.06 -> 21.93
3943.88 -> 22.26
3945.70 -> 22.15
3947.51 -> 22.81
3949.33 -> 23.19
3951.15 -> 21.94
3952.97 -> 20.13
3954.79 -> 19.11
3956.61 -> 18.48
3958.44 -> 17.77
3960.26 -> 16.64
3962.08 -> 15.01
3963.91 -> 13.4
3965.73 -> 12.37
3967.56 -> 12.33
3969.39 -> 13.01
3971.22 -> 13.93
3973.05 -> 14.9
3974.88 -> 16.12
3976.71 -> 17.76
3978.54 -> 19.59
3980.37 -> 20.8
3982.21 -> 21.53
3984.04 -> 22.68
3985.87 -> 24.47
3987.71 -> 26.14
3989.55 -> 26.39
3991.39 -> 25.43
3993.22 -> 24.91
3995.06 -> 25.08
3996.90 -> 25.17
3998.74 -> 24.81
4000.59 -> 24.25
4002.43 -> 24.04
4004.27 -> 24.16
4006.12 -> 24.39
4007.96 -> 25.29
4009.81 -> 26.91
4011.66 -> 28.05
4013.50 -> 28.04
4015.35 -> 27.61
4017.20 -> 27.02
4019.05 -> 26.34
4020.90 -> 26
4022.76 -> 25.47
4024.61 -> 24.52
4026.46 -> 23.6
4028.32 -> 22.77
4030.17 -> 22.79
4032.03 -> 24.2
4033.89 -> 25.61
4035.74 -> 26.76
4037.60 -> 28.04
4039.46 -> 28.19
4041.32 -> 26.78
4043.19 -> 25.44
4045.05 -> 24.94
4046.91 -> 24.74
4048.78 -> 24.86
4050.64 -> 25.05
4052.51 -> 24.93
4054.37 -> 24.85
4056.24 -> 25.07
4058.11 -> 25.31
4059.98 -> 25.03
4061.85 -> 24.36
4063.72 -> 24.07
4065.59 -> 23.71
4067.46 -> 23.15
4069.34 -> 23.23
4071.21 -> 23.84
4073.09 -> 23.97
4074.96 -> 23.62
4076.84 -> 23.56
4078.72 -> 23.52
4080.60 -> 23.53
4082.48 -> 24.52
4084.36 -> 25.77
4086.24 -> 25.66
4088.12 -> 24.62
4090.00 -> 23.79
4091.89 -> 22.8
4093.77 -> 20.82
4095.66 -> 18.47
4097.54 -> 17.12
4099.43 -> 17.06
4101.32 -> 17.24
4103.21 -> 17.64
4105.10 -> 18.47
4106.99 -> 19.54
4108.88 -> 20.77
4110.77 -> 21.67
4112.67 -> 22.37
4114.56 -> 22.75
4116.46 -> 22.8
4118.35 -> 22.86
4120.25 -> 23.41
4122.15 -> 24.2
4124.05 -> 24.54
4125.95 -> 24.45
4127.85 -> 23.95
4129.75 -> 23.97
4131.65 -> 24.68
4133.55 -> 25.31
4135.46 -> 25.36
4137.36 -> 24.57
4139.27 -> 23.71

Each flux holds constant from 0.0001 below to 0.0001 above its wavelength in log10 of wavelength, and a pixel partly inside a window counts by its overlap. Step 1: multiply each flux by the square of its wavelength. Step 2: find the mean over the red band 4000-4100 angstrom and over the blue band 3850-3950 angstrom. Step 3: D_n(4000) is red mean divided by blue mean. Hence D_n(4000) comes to 1.30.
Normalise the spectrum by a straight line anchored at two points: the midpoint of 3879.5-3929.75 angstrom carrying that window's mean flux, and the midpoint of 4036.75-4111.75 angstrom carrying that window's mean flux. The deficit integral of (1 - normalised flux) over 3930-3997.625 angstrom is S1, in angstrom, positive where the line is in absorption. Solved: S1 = 5.5 angstrom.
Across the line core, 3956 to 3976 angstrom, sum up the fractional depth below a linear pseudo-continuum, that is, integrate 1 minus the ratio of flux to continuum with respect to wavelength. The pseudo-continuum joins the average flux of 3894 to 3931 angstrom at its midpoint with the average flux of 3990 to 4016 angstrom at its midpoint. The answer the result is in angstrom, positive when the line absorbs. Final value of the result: 7.5 angstrom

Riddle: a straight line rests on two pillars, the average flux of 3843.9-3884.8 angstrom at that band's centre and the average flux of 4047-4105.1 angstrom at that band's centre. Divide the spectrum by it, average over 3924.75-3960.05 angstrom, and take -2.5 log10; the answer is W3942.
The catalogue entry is 0.129 mag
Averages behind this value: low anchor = 20.9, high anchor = 23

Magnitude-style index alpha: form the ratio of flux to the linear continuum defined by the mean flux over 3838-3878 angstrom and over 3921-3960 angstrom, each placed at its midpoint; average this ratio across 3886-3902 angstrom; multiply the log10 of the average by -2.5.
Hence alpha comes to 0.19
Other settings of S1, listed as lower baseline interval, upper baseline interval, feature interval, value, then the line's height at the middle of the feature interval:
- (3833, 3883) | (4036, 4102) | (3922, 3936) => 2.0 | 21.1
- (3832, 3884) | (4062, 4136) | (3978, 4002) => -3.1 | 21.2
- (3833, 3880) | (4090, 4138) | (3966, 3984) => 3.4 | 20.7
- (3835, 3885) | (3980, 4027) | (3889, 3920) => 1.6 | 21.5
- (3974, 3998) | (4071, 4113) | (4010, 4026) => -2.9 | 22.5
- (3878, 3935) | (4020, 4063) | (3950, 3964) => 2.2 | 21.6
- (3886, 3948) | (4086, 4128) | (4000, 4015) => -3.8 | 20.6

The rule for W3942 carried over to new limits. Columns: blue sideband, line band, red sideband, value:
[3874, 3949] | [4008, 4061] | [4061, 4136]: -0.19 mag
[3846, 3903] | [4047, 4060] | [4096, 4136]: -0.17 mag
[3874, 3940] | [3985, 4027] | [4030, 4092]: -0.12 mag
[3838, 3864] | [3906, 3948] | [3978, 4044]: 0.09 mag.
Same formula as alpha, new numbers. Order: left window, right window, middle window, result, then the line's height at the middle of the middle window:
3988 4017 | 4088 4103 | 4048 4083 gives -0.117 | 21.7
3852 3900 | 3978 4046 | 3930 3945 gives 0.223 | 22.1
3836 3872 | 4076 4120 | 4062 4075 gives -0.107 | 21.5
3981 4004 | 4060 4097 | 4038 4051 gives -0.084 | 23.9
